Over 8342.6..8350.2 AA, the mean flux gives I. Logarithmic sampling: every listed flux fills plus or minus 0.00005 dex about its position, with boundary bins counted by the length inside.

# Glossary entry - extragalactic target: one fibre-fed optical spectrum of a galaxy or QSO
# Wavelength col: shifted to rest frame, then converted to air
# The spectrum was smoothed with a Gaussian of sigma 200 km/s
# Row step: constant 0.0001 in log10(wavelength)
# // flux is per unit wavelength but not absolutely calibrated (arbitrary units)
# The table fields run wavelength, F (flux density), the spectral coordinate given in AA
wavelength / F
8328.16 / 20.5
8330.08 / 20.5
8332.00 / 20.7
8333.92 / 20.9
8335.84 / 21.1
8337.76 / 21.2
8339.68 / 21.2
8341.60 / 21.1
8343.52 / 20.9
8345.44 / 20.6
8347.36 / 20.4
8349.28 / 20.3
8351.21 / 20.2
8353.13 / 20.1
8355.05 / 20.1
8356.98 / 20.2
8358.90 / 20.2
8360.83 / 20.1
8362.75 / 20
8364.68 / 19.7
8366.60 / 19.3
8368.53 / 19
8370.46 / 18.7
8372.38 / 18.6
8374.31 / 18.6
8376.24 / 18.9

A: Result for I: 20.6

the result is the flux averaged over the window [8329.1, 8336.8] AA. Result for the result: 20.8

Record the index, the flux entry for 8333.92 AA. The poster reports 20.9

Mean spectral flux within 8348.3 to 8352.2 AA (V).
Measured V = 20.2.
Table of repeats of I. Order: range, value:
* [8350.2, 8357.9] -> 20.1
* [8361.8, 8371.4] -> 19.3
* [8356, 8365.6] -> 20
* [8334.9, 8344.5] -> 21.1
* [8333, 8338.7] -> 21.1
